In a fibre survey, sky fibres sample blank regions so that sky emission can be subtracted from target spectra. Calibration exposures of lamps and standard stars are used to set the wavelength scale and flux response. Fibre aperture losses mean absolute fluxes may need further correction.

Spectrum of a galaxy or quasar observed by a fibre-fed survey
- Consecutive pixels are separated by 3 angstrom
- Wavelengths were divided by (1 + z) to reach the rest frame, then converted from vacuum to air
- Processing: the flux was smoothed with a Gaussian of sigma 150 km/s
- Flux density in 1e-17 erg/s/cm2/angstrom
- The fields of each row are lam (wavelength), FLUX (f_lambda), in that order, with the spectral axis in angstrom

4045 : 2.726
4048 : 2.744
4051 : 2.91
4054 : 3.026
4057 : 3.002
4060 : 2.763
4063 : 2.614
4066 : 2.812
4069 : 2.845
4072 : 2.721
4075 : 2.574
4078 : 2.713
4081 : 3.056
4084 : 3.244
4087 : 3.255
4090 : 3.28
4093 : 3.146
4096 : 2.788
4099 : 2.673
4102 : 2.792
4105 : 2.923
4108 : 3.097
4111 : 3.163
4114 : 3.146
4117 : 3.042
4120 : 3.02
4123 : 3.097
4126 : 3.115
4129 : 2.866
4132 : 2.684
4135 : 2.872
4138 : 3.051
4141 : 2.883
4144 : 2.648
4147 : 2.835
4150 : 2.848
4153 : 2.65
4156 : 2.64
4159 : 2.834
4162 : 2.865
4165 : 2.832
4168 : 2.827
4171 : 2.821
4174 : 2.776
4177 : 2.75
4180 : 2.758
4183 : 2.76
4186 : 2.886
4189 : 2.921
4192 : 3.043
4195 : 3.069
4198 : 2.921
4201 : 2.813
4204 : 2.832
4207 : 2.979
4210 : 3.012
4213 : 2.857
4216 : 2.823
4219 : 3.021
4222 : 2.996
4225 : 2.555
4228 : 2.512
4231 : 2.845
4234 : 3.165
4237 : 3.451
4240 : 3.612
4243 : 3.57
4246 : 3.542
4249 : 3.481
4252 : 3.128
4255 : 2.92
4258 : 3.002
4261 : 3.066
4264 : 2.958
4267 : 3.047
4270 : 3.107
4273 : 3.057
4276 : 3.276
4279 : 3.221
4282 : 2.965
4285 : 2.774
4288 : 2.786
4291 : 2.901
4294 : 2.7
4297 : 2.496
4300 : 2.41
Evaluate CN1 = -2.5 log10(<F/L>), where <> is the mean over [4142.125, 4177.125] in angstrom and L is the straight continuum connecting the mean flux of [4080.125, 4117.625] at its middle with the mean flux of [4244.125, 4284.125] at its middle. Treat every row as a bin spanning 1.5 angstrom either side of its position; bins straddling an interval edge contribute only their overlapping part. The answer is 0.11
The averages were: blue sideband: 3.05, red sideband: 3.13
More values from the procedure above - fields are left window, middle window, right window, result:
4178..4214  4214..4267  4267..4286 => -0.034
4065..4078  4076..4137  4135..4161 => -0.087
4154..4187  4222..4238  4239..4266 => 0.081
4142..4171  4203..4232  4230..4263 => 0.094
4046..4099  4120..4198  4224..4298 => 0.042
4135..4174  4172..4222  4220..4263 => 0.028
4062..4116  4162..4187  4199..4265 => 0.076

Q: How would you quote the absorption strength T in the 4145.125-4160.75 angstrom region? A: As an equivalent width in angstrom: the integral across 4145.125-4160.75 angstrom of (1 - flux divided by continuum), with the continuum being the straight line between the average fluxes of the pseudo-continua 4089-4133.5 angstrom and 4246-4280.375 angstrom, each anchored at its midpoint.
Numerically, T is 1.37 angstrom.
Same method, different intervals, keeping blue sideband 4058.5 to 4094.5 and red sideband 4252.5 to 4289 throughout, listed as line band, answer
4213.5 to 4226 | 0.56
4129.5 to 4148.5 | 0.78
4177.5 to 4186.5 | 0.57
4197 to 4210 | 0.38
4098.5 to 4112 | -0.03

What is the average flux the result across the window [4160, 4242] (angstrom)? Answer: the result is 2.92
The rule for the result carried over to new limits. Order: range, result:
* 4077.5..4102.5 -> 3.01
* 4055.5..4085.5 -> 2.83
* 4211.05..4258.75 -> 3.09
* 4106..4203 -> 2.89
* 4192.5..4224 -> 2.93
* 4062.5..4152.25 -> 2.93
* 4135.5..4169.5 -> 2.81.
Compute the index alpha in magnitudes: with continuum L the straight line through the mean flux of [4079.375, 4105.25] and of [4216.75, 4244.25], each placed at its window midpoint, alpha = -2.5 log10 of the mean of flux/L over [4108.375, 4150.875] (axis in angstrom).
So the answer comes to 0.03 mag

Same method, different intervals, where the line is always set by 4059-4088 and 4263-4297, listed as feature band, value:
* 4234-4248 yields -0.19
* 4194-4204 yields 0.00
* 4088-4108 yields -0.03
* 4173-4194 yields 0.02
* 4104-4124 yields -0.07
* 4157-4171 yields 0.03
